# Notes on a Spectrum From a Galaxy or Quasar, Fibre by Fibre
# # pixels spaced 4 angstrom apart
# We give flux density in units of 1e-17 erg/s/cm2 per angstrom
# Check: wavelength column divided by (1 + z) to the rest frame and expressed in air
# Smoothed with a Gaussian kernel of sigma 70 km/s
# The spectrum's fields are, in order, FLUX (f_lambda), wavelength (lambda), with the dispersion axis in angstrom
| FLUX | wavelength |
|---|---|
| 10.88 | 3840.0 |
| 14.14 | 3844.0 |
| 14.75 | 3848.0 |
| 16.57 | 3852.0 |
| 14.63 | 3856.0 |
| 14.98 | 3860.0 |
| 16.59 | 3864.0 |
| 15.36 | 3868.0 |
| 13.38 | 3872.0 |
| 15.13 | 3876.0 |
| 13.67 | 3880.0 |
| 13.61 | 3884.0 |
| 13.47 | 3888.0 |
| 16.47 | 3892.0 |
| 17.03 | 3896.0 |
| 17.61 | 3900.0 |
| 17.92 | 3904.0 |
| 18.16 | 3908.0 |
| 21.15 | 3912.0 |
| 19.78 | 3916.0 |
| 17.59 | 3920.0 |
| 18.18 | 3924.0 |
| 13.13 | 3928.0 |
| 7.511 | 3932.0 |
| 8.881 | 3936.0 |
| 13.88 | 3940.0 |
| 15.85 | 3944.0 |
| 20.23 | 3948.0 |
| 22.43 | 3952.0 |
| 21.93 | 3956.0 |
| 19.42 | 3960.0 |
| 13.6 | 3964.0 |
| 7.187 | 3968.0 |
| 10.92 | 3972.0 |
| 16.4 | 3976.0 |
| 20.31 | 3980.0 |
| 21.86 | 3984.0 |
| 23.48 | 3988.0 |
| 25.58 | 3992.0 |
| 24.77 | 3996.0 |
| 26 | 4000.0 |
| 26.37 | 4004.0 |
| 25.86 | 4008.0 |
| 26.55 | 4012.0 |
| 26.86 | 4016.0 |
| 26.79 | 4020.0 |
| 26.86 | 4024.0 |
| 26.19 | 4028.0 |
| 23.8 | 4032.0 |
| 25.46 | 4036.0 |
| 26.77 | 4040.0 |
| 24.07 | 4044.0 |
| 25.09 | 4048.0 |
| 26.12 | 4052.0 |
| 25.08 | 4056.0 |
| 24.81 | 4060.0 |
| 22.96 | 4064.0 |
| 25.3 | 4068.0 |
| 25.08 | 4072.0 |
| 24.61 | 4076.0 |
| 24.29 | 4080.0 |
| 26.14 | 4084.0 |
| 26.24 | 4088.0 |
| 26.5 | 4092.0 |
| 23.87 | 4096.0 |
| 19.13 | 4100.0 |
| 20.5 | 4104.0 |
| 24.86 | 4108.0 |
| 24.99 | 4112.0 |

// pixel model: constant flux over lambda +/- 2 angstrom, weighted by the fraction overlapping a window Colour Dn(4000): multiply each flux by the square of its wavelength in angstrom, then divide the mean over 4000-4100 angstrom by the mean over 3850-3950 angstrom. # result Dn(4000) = 1.7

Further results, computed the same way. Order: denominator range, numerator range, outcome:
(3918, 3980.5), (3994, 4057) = 1.75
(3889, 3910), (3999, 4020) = 1.62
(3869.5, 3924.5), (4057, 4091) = 1.64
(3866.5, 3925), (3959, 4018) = 1.33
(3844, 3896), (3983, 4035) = 1.83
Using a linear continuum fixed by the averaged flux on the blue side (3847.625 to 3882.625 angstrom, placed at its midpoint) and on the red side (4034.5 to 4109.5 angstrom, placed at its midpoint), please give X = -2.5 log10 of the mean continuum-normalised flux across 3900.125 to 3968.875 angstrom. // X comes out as 0.10 mag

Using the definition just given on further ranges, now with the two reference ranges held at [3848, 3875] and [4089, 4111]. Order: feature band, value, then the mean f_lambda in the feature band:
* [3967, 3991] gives 0.10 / 17.5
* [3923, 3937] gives 0.44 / 11.7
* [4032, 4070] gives -0.16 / 25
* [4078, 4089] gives -0.13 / 25.5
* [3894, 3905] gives -0.06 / 17.5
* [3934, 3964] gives 0.06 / 17.3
